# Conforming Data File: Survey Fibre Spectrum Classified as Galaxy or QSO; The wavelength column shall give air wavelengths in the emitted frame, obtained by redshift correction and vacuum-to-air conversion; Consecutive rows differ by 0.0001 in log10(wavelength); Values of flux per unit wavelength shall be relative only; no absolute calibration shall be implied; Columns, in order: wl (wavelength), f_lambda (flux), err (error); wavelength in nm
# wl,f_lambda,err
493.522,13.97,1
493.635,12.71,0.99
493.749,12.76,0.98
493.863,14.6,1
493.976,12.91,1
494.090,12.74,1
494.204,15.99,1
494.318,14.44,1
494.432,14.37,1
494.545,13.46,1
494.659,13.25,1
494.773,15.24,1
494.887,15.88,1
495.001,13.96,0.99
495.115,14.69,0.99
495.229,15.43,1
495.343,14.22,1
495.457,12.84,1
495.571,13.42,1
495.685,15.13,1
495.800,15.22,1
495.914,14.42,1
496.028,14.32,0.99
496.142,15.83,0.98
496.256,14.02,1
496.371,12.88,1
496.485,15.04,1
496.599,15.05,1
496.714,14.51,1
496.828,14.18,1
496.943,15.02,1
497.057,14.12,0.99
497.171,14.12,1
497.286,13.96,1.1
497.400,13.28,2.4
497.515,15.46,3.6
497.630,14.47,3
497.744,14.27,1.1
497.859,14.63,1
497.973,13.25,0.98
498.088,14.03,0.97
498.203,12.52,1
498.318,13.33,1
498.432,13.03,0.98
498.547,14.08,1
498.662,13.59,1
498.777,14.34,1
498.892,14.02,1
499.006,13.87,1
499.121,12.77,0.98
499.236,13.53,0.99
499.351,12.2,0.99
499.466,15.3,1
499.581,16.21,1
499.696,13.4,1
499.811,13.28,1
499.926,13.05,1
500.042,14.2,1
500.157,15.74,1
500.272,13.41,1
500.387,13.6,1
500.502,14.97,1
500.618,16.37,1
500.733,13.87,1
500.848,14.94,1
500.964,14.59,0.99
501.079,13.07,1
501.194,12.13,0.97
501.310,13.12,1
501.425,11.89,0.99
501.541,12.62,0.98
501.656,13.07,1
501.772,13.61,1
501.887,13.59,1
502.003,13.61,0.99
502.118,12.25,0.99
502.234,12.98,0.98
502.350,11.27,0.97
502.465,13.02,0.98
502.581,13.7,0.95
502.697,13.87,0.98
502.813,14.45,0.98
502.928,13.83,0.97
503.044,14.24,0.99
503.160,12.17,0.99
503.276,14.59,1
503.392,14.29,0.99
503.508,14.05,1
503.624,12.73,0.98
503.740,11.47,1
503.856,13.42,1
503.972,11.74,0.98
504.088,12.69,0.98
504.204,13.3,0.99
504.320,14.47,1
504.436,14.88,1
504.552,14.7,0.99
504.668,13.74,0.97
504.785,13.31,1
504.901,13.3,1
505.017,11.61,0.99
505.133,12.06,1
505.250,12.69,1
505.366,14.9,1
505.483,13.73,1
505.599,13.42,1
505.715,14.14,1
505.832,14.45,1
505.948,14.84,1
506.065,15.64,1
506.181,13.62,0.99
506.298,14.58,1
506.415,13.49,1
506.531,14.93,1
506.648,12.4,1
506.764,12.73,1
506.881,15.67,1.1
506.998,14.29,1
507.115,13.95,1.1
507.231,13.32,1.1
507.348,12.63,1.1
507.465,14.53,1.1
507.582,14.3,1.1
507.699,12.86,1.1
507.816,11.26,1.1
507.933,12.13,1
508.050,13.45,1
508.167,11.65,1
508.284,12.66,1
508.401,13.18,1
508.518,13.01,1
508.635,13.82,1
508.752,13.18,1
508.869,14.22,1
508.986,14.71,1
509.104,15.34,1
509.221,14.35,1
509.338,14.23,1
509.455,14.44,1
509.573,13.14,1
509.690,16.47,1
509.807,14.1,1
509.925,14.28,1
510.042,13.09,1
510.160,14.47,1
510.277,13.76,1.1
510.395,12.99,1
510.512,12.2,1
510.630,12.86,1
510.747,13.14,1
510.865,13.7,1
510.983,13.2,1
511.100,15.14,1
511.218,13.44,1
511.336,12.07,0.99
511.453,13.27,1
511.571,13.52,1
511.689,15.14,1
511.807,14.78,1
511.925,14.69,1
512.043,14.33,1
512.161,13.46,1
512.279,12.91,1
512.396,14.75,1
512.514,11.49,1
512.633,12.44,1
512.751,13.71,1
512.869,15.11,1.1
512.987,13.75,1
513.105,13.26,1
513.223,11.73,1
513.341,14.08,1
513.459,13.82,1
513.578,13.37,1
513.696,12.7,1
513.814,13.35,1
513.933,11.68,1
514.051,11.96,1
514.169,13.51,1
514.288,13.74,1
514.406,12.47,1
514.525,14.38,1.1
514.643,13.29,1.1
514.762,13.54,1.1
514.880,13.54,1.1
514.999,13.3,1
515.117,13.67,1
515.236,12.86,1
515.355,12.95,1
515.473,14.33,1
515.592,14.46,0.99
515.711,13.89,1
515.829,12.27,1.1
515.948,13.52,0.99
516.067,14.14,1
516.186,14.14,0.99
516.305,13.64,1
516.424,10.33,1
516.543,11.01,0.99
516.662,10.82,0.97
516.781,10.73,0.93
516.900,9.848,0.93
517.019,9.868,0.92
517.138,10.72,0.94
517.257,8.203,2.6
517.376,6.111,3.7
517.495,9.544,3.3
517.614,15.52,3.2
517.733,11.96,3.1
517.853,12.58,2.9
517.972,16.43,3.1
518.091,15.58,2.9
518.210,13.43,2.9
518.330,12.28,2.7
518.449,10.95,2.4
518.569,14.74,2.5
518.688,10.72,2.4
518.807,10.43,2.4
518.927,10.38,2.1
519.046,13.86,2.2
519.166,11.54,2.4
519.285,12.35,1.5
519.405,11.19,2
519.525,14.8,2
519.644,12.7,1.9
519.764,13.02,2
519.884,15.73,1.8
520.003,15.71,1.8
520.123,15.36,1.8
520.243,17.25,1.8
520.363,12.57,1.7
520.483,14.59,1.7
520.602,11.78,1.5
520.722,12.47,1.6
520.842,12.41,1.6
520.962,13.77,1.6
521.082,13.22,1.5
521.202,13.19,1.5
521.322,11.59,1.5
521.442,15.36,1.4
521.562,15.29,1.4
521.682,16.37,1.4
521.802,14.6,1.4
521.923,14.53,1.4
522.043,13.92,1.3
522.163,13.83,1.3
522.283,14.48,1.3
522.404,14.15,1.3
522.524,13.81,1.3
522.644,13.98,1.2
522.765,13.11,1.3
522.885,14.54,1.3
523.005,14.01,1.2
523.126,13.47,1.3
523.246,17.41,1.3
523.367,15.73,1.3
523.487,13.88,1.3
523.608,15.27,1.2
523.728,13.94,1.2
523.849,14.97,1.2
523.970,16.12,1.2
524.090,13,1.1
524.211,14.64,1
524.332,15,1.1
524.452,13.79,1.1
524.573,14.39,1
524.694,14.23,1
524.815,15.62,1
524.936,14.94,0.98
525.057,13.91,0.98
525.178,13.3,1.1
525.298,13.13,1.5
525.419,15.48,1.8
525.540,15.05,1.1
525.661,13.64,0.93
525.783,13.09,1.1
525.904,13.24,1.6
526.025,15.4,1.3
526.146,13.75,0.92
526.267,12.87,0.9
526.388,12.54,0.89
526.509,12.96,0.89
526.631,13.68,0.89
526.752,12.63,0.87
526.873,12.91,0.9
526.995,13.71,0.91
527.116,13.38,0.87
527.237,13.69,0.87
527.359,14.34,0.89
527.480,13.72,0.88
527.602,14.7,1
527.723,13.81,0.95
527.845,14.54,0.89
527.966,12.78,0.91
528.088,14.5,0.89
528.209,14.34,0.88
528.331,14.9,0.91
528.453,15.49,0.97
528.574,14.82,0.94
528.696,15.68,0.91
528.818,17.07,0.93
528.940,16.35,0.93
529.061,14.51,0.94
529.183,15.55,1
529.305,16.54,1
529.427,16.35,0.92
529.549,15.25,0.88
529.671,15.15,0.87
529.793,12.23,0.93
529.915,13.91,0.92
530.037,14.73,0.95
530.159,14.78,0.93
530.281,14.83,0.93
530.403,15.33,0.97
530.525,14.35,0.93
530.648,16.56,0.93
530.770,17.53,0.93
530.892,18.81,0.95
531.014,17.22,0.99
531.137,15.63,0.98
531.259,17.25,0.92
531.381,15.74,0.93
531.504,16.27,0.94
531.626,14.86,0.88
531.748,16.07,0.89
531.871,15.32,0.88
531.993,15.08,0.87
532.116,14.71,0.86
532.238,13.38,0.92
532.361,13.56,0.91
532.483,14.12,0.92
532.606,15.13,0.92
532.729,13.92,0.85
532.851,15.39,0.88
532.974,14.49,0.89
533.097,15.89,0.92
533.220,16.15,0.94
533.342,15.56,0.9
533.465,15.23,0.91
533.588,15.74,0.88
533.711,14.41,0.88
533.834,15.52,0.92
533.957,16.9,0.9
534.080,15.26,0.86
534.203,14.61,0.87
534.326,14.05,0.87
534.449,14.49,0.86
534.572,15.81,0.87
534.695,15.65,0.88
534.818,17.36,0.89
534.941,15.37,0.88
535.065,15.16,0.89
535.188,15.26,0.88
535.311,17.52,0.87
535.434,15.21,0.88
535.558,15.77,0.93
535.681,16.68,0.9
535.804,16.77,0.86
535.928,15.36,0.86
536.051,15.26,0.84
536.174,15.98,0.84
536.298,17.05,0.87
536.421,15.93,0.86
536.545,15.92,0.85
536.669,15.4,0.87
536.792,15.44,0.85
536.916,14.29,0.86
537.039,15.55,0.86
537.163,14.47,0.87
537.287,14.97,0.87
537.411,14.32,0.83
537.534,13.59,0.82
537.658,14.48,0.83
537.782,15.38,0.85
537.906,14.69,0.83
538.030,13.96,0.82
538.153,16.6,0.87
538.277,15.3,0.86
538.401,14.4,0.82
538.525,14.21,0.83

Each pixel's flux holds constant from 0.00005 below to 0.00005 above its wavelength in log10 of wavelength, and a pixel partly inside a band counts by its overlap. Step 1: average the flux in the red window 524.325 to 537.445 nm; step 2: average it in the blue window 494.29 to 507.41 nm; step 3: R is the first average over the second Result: 1.1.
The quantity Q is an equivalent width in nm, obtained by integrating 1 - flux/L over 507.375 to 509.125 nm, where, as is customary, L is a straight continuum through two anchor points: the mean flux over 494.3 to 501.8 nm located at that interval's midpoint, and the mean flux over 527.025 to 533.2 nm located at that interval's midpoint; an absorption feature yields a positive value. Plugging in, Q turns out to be 0.133 nm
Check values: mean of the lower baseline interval 14.1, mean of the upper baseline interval 15.1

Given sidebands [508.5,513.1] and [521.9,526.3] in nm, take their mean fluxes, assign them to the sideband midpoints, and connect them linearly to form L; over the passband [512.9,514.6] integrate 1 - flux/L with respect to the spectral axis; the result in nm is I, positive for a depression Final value 0.09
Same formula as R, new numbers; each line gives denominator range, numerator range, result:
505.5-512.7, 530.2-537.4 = 1.13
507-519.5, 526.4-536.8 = 1.16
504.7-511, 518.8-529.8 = 1.04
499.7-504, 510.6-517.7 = 0.95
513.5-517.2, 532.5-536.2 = 1.22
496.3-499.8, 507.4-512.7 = 0.97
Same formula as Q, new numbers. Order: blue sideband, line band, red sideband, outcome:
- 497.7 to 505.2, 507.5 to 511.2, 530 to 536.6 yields 0.12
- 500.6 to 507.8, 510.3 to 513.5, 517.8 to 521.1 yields -0.02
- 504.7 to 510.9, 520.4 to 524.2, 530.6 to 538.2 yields 0.13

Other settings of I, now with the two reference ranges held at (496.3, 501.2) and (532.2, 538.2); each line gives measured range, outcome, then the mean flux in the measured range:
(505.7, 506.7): 0.00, 14.2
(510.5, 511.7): 0.09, 13.4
